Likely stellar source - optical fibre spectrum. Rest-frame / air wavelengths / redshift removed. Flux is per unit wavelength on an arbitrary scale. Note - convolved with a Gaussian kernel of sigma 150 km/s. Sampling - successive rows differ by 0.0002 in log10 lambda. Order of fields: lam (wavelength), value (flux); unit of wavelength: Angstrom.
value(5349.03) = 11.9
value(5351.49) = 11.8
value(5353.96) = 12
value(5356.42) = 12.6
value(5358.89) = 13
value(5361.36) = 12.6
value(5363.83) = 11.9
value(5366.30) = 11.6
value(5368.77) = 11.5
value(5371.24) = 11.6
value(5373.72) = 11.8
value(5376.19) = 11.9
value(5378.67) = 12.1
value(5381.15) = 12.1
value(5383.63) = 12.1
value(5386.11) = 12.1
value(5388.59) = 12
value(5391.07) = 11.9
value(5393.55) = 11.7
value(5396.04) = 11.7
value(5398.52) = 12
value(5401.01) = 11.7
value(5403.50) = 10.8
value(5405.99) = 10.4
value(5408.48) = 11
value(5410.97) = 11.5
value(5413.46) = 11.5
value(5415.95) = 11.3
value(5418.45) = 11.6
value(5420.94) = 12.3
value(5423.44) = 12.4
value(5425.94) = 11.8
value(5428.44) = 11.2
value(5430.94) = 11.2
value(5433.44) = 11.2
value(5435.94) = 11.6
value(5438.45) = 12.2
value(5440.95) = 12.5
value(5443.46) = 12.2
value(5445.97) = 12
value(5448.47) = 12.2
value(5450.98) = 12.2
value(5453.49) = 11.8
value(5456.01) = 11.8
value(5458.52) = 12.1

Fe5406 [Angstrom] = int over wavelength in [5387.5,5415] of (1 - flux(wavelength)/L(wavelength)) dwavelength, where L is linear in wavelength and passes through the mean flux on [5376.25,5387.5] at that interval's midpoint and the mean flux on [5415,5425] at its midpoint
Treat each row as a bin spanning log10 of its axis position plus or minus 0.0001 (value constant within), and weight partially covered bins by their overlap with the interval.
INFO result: 1.2 Angstrom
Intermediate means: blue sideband 12.1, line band 11.5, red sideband 11.9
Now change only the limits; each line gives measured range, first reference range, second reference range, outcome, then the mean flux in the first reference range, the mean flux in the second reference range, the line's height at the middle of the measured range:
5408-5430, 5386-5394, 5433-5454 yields 0.6 Angstrom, 11.9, 12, 12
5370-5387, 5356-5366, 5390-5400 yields 0.2 Angstrom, 12.4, 11.8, 12.1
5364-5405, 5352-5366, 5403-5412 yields -0.7 Angstrom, 12.3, 10.9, 11.6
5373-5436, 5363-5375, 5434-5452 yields 1.2 Angstrom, 11.7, 12.1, 11.9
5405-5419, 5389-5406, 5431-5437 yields 0.3 Angstrom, 11.6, 11.4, 11.5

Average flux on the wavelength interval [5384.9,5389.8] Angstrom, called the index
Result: 12.1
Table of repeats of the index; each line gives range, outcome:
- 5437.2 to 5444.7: 12.3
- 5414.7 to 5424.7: 11.9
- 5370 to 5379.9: 11.8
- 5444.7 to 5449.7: 12.1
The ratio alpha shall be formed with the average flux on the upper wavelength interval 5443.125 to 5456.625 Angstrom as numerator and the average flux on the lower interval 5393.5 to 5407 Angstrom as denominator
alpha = 1.1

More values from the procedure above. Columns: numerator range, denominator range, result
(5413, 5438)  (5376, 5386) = 0.96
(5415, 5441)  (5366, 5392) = 0.99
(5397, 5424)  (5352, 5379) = 0.95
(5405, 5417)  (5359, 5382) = 0.93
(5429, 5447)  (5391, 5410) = 1.04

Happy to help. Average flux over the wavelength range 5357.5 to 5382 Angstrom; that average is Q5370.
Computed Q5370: 12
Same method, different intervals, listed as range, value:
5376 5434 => 11.6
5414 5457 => 11.8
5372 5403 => 11.9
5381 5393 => 12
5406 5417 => 11.2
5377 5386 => 12.1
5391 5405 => 11.6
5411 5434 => 11.6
